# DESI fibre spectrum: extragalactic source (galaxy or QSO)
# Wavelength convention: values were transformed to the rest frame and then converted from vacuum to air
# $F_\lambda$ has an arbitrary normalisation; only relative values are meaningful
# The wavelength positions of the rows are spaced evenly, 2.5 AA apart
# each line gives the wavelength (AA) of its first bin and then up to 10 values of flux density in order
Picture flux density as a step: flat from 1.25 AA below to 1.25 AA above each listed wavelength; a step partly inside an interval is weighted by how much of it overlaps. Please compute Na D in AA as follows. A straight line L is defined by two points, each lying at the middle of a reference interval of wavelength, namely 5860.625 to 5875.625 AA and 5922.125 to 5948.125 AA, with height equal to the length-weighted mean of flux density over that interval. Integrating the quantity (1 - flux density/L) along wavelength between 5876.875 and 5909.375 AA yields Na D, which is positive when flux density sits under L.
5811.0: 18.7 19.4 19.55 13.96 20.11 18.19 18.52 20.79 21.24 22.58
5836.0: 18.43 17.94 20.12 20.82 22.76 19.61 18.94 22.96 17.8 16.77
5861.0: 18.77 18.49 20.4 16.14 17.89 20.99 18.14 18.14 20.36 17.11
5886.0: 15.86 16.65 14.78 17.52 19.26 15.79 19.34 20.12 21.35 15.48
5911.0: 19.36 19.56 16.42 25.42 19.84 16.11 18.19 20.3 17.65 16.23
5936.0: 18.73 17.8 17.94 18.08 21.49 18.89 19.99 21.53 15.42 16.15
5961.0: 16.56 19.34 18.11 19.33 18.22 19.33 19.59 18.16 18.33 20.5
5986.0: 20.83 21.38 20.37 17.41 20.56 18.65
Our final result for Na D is 1.2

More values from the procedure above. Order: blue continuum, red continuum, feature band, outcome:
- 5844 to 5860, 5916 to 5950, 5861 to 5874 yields 0.7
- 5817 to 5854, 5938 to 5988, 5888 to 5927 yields 1.5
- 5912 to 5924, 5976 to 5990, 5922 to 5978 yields 3.8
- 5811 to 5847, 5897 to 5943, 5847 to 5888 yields 1.1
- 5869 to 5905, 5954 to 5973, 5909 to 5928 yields -1.3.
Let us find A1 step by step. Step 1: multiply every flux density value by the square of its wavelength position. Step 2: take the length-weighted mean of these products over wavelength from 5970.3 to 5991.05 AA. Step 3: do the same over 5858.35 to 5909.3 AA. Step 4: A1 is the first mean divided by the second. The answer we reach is 1.12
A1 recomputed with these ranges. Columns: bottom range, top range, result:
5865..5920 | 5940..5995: 1.05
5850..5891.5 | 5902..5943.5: 1.04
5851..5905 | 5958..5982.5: 1.04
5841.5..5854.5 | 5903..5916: 0.92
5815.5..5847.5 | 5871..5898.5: 0.92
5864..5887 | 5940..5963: 1.03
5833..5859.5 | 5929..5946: 0.94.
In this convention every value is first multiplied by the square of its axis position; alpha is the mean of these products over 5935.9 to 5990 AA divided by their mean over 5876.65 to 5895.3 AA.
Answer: 1.12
